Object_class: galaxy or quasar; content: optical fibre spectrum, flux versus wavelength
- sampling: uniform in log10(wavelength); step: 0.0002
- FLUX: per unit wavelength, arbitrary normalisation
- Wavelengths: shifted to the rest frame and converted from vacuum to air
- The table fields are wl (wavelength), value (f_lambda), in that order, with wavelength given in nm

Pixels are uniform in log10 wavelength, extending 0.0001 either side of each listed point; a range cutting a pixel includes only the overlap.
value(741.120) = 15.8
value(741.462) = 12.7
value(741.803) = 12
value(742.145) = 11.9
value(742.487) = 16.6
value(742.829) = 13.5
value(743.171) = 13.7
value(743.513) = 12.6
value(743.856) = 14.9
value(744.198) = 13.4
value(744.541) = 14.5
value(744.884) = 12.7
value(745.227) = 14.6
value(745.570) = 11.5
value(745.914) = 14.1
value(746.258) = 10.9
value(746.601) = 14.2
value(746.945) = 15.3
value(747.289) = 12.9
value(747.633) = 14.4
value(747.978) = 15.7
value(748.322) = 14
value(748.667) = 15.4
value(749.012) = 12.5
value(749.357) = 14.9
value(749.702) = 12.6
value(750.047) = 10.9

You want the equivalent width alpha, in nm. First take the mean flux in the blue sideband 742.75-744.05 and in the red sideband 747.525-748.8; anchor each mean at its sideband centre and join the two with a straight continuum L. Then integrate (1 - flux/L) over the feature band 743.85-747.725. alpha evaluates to 0.20 nm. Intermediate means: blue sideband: 13.7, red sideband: 14.9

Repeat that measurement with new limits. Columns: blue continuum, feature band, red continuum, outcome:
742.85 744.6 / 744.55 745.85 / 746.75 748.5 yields 0.073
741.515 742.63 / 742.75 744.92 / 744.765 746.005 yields -0.068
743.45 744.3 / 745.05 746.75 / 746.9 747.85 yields 0.114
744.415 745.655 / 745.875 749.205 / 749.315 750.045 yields -0.207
